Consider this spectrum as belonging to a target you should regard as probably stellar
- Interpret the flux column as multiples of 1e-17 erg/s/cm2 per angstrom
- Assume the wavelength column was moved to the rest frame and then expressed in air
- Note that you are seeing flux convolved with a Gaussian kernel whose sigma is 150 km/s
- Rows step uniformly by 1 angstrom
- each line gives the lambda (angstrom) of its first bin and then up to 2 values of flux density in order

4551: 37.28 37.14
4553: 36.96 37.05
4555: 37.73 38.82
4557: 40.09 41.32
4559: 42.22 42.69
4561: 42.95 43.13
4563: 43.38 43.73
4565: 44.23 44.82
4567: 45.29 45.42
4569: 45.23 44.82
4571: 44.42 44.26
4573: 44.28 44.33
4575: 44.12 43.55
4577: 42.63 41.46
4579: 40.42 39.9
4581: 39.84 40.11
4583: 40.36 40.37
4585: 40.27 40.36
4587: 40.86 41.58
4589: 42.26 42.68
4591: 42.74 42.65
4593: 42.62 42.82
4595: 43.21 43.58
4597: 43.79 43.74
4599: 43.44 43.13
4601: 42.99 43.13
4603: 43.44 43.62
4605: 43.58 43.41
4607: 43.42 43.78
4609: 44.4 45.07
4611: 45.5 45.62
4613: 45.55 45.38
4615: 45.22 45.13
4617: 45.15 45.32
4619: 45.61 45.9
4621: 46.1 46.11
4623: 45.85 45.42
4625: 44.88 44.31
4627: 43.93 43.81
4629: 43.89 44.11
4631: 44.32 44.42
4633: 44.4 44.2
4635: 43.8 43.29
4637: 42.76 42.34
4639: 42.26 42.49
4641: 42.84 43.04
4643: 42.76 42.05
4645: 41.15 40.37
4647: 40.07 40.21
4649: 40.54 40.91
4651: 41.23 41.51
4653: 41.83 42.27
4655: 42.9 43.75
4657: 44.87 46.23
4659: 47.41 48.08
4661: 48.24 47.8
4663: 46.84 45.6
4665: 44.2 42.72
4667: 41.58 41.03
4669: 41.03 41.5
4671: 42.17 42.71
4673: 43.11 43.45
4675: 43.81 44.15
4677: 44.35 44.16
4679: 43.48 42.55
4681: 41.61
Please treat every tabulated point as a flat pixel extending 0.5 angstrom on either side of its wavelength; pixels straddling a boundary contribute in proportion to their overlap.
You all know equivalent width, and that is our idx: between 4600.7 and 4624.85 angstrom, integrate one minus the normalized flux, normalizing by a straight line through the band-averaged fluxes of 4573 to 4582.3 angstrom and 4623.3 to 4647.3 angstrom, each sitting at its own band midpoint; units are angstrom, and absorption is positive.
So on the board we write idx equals -1.15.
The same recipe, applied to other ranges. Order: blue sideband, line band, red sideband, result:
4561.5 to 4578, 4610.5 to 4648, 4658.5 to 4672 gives 0.27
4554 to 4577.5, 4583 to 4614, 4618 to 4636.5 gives 0.59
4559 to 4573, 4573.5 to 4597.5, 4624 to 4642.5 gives 1.12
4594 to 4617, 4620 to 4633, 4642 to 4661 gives -0.38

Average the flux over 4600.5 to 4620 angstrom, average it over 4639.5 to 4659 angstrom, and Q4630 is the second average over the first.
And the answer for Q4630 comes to 0.95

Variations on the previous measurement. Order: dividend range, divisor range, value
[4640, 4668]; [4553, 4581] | 1.02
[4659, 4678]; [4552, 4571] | 1.05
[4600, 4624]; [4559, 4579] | 1.02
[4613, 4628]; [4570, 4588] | 1.08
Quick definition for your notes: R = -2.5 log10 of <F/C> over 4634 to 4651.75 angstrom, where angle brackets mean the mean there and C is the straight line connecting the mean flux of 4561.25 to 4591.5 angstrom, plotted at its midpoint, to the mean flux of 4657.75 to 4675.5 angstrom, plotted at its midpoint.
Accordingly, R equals 0.05 mag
